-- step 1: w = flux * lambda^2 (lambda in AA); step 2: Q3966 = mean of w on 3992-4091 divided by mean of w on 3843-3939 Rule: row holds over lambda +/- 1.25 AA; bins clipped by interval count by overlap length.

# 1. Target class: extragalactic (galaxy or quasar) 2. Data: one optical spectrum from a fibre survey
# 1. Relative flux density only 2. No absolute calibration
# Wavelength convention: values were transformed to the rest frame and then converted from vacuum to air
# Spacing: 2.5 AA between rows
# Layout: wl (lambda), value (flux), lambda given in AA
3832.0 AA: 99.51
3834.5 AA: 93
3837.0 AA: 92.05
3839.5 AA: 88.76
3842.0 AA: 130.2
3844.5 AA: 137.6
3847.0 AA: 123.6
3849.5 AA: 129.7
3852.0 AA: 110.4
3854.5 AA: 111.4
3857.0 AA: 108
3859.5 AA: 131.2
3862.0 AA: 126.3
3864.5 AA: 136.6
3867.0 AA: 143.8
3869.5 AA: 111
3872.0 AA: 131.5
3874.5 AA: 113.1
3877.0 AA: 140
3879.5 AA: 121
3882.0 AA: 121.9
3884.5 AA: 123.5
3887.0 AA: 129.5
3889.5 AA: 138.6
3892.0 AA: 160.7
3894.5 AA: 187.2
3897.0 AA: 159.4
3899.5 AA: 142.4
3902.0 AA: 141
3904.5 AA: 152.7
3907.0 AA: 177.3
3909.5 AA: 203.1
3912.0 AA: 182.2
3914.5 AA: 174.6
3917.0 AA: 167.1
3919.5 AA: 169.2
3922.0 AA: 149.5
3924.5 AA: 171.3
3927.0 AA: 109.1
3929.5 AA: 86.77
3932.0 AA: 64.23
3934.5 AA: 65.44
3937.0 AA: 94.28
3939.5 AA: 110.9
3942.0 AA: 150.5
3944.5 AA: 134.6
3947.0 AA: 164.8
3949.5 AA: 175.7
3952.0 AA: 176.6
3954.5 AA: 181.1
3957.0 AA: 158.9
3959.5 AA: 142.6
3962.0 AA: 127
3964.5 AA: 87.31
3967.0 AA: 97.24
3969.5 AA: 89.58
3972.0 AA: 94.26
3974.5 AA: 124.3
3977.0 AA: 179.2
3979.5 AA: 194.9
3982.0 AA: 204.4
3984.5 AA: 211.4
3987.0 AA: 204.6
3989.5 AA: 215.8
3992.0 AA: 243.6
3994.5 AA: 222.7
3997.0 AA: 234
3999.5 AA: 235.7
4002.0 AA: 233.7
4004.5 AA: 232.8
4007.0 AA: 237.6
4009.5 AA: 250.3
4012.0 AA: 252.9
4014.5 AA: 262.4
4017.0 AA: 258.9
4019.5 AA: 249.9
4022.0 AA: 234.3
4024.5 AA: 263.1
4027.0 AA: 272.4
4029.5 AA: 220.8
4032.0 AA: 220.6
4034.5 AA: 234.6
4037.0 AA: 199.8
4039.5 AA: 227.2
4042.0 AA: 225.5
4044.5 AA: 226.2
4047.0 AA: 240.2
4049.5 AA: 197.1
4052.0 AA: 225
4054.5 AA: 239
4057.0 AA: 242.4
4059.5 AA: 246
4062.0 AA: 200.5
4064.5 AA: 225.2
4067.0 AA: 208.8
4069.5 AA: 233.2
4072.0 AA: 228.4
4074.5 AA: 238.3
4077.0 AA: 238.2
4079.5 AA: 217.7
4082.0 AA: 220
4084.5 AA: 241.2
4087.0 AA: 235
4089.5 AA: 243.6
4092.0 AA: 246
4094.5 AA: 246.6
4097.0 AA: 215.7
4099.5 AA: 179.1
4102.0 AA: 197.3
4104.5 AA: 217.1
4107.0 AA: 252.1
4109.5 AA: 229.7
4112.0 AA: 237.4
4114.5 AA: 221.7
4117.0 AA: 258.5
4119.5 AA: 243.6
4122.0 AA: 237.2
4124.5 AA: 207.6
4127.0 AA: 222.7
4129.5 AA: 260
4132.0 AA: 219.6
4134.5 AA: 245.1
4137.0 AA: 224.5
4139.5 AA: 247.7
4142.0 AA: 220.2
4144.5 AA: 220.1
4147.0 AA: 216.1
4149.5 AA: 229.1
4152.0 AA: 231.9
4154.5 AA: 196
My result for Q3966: 1.87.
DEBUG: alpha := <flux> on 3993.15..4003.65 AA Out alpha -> 232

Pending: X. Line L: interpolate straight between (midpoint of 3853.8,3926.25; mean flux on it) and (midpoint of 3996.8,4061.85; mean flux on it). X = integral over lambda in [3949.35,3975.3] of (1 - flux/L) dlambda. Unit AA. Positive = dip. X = 8.3 AA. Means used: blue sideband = 146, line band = 131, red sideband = 236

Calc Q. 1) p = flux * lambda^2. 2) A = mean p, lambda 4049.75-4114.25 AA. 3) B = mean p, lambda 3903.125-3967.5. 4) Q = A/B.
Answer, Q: 1.73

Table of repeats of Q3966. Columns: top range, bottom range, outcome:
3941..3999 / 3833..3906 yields 1.36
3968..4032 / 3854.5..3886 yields 1.85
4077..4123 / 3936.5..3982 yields 1.76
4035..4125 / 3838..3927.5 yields 1.79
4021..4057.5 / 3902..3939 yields 1.75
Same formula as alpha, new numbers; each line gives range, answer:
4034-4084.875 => 226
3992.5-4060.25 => 236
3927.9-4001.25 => 155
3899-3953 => 144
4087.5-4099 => 234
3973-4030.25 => 227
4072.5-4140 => 231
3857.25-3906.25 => 137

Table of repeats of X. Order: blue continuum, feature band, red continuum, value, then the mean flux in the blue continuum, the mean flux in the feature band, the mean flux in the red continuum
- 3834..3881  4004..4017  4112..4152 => -4.7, 120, 249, 232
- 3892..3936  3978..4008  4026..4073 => -4.4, 147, 222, 227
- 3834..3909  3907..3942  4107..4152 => 3.4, 132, 137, 232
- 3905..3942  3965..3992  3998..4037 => 5.1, 138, 163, 243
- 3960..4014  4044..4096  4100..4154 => -4.2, 190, 230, 229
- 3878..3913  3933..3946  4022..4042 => 4.9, 153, 111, 234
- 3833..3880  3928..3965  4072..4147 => 7.2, 120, 129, 230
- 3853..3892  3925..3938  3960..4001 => 5.4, 127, 88.8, 173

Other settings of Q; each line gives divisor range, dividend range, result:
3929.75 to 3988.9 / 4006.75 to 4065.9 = 1.74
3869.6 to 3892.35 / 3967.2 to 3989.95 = 1.34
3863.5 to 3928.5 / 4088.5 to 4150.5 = 1.73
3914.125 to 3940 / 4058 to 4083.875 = 1.99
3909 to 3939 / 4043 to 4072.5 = 1.80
